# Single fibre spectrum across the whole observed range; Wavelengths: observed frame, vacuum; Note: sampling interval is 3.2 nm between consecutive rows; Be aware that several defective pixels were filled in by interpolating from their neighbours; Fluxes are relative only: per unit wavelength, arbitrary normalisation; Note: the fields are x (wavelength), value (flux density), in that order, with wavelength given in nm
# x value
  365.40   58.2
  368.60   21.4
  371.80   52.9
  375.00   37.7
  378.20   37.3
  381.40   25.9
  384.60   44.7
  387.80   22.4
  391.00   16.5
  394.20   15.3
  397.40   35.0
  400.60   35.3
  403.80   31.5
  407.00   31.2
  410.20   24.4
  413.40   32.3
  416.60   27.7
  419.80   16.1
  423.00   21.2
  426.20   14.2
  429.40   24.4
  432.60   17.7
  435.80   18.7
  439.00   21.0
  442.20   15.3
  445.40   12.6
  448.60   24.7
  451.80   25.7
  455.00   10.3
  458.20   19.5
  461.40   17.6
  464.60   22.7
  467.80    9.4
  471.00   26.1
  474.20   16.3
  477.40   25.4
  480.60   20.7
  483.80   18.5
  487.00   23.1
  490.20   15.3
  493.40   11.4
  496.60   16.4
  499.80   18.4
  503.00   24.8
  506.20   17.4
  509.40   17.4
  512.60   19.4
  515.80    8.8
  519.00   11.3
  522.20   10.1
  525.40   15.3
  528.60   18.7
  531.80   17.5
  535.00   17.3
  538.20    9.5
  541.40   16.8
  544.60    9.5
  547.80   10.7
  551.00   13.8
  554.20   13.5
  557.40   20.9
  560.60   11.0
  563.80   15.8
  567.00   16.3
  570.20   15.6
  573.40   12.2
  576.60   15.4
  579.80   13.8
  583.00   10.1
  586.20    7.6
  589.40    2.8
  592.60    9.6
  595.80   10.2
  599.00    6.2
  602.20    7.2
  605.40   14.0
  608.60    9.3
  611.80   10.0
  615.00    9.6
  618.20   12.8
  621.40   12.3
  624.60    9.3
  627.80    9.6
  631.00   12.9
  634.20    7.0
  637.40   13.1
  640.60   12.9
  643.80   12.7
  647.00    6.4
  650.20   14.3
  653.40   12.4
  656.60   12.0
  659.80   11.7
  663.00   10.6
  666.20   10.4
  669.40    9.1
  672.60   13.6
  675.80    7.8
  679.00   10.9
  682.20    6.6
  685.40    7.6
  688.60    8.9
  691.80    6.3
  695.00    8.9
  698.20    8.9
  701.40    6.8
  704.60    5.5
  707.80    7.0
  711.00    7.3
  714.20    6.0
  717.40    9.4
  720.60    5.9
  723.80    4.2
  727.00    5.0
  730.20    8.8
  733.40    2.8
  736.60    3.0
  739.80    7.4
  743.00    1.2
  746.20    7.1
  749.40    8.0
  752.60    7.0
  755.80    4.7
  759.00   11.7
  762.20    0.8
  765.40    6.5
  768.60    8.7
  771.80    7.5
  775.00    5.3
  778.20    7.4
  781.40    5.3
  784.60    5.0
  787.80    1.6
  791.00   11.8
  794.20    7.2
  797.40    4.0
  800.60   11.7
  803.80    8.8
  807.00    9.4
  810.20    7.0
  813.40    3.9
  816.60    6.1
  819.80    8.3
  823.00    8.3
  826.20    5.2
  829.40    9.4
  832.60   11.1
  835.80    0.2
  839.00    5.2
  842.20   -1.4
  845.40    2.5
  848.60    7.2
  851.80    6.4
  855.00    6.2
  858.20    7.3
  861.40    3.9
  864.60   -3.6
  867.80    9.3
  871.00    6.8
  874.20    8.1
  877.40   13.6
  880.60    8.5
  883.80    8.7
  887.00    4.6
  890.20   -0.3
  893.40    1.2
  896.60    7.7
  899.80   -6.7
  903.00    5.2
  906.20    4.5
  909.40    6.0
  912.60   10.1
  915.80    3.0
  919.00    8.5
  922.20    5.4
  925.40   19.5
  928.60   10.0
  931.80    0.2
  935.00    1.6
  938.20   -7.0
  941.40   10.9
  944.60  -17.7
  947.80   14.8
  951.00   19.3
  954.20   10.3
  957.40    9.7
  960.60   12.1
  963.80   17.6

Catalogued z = 1.485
